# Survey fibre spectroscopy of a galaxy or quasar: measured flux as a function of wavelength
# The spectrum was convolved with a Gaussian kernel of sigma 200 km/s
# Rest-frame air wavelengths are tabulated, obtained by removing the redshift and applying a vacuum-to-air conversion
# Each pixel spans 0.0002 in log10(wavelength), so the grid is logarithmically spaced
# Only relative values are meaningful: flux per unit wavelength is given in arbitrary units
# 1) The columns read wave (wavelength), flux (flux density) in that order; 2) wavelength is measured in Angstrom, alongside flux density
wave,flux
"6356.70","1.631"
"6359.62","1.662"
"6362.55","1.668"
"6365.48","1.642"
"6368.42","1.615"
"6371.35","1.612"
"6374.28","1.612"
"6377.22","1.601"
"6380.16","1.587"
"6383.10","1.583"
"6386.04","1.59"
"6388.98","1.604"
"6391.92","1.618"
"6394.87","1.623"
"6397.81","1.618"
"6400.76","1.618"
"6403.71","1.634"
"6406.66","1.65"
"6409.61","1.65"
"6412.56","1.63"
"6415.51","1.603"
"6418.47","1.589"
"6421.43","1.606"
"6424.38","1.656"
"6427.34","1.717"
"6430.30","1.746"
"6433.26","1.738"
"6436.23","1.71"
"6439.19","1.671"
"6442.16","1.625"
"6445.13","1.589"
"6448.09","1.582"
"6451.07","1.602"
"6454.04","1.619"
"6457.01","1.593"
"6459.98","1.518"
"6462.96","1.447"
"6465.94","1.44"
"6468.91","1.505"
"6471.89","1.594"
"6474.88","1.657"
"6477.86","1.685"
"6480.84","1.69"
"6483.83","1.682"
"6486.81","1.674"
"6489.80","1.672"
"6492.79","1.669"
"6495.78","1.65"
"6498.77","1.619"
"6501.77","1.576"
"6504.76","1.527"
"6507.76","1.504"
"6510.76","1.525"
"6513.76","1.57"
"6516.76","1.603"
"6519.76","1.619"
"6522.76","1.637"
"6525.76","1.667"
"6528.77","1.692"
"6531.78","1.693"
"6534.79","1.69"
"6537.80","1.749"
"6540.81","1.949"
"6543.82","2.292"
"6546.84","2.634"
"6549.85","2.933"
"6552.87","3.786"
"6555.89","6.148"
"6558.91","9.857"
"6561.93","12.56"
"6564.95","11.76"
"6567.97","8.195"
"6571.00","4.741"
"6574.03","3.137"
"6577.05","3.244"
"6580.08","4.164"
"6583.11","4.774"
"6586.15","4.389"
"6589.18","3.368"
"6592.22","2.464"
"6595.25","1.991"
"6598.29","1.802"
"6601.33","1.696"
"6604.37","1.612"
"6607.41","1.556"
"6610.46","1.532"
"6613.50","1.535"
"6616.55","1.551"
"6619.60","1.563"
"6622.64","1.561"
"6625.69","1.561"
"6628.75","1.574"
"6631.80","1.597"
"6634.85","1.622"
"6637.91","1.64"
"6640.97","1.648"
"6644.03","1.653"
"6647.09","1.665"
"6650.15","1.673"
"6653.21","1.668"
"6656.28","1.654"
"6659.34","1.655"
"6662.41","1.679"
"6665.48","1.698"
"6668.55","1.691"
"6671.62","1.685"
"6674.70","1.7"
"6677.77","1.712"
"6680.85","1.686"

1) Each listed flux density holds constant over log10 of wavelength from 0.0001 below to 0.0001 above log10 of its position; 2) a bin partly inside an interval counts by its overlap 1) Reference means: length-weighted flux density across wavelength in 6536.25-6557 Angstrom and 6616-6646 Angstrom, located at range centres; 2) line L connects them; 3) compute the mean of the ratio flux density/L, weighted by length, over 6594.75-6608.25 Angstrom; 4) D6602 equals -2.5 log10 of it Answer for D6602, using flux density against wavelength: 0.21 mag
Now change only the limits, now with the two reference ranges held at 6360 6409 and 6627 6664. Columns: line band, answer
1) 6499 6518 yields 0.05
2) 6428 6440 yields -0.06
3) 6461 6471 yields 0.11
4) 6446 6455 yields 0.02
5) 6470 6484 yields -0.02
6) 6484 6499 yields -0.02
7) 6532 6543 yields -0.11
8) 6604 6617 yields 0.06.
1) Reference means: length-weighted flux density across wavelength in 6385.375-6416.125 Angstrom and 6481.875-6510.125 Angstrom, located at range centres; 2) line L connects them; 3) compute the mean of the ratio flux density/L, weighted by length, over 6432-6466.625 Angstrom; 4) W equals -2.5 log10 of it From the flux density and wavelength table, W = 0.02 mag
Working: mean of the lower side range 1.62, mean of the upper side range 1.62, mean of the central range 1.6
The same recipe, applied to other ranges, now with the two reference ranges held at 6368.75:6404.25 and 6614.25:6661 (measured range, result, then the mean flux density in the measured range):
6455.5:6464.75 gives 0.07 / 1.52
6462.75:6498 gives -0.01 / 1.62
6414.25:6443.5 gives -0.04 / 1.67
